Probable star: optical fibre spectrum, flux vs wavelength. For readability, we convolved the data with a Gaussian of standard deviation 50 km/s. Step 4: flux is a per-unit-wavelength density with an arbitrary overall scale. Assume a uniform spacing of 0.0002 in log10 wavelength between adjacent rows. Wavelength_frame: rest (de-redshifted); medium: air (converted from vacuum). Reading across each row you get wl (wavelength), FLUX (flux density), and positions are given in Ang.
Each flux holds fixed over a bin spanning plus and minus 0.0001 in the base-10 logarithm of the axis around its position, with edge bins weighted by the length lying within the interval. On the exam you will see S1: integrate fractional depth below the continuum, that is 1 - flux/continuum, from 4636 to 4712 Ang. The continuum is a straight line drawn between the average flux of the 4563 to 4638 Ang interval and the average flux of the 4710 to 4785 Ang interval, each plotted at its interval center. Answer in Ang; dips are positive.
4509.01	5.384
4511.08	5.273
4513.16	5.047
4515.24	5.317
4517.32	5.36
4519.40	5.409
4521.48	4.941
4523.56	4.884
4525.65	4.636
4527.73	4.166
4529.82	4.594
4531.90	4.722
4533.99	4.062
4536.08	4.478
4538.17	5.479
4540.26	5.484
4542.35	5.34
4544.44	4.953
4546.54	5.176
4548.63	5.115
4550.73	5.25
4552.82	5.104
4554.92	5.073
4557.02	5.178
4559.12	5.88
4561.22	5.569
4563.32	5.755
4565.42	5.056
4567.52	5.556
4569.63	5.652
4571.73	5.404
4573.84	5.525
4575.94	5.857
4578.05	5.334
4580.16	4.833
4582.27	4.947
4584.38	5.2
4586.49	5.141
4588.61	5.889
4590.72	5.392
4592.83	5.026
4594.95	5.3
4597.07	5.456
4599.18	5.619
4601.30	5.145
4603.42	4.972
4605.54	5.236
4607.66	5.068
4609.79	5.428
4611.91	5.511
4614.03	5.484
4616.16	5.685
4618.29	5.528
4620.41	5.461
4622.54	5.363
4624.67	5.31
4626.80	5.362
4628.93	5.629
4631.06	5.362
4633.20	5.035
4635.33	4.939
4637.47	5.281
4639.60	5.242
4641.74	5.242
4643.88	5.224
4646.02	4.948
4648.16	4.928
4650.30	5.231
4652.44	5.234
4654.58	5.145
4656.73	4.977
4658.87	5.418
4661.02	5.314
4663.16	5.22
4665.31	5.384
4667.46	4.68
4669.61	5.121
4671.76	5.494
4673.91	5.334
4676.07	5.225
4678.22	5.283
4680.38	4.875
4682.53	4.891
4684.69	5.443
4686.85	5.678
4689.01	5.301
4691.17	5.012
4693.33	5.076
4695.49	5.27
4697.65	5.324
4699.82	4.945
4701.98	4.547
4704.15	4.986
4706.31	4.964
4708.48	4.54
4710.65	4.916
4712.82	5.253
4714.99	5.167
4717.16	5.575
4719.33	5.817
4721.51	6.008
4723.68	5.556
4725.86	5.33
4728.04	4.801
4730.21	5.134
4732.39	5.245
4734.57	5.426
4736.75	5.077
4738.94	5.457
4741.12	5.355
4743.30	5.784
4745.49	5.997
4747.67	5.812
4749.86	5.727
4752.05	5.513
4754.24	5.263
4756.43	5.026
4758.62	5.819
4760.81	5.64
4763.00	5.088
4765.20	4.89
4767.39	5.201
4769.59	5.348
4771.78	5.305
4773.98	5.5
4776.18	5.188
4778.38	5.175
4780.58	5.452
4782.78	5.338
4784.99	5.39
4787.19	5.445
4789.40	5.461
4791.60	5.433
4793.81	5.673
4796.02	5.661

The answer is 3.35 Ang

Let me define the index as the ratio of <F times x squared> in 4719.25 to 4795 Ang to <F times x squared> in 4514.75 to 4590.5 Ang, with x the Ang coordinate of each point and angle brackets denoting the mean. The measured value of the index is 1.14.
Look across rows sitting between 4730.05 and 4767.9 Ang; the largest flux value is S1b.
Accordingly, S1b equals 5.997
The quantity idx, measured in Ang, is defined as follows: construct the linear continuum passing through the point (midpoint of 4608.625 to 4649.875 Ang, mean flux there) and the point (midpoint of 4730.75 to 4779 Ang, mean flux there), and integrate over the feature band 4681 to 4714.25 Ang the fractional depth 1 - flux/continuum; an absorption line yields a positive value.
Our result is 1.8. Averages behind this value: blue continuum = 5.31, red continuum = 5.4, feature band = 5.07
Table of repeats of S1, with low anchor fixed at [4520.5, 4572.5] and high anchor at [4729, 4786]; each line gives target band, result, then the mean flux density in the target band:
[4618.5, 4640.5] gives -0.4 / 5.31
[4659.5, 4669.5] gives 0.2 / 5.16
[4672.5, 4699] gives 0.3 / 5.23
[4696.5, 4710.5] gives 1.1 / 4.89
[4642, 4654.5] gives 0.3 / 5.13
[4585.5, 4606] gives -0.6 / 5.32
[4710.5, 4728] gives -0.3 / 5.44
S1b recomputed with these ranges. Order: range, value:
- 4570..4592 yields 5.889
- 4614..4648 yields 5.685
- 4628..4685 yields 5.629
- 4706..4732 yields 6.008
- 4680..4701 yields 5.678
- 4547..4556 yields 5.25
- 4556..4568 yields 5.88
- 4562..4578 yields 5.857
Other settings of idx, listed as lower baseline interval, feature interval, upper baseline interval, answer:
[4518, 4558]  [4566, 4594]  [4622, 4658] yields -1.69 Ang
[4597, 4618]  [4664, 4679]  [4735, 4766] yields 0.53 Ang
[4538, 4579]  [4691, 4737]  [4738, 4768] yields 2.28 Ang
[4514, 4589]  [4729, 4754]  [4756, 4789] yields -0.87 Ang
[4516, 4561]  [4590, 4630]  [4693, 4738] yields -2.15 Ang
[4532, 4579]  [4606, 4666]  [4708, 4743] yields 0.13 Ang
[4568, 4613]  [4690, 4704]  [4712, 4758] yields 1.01 Ang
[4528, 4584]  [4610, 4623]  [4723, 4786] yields -0.64 Ang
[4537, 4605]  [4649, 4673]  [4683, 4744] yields 0.34 Ang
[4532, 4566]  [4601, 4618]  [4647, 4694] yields -0.49 Ang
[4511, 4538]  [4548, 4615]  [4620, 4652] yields -4.03 Ang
